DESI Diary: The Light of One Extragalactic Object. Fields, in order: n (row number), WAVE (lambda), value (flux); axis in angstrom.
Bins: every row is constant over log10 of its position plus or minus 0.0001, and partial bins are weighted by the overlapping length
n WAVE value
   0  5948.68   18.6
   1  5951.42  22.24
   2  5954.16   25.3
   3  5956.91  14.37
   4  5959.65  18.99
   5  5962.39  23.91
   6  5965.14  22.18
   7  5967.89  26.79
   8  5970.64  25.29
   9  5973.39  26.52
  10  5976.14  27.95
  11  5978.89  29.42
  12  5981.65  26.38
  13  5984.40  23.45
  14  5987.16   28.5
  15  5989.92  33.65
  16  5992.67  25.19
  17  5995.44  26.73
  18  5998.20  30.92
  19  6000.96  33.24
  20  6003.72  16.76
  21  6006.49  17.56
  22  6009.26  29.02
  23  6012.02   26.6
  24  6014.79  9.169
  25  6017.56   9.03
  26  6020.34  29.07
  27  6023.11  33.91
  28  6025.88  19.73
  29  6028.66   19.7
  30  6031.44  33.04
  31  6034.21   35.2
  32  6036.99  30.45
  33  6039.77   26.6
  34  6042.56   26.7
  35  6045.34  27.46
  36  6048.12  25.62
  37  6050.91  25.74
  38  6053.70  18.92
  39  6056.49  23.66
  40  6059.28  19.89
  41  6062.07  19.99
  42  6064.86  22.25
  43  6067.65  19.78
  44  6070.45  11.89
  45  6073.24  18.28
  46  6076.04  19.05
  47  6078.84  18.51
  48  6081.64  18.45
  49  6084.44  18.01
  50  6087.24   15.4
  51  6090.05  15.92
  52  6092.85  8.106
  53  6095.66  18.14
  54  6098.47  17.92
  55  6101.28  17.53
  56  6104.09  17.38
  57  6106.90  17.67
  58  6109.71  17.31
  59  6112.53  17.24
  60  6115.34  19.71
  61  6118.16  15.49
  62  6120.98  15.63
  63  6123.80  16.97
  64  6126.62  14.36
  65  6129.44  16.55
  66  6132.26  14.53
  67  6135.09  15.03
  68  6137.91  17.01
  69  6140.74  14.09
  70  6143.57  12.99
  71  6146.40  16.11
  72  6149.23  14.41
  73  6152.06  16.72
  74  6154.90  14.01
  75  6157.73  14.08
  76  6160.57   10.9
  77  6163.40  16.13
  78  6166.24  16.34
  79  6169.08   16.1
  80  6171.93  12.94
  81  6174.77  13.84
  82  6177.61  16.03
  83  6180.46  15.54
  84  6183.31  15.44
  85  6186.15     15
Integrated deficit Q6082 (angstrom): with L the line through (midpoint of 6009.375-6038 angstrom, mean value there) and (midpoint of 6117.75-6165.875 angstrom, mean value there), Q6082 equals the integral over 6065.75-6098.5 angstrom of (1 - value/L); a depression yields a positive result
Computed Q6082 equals 5.4 angstrom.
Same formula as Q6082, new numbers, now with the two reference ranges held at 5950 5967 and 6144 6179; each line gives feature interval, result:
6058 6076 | -0.9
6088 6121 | 0.1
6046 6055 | -2.7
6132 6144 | 0.5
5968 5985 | -4.9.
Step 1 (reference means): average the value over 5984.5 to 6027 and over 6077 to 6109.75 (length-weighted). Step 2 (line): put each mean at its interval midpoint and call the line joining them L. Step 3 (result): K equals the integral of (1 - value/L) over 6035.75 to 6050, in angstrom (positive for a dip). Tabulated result -4.03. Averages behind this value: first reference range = 24.6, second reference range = 16.7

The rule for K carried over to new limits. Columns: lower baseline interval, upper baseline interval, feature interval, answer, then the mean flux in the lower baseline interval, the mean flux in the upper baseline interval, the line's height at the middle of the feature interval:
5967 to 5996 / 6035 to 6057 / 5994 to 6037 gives 2.8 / 27.3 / 26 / 26.6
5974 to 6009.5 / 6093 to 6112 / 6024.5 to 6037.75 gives -2.4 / 26.7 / 17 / 23.3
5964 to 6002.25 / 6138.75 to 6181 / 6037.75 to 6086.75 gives 1.6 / 27.6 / 14.7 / 21.8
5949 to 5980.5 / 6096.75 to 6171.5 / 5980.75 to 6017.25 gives -4.0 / 23.7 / 15.8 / 22.1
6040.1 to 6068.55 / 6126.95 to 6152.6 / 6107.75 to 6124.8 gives 0.3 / 23.2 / 15.2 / 17.4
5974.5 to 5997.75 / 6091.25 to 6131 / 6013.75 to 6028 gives 2.4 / 27.8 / 16.4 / 24.6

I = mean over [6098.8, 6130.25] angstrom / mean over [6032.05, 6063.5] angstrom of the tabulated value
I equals 0.7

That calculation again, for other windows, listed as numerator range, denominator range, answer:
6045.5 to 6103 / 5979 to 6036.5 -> 0.74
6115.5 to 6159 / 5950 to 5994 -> 0.61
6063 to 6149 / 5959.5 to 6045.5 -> 0.65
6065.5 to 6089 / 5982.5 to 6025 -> 0.71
